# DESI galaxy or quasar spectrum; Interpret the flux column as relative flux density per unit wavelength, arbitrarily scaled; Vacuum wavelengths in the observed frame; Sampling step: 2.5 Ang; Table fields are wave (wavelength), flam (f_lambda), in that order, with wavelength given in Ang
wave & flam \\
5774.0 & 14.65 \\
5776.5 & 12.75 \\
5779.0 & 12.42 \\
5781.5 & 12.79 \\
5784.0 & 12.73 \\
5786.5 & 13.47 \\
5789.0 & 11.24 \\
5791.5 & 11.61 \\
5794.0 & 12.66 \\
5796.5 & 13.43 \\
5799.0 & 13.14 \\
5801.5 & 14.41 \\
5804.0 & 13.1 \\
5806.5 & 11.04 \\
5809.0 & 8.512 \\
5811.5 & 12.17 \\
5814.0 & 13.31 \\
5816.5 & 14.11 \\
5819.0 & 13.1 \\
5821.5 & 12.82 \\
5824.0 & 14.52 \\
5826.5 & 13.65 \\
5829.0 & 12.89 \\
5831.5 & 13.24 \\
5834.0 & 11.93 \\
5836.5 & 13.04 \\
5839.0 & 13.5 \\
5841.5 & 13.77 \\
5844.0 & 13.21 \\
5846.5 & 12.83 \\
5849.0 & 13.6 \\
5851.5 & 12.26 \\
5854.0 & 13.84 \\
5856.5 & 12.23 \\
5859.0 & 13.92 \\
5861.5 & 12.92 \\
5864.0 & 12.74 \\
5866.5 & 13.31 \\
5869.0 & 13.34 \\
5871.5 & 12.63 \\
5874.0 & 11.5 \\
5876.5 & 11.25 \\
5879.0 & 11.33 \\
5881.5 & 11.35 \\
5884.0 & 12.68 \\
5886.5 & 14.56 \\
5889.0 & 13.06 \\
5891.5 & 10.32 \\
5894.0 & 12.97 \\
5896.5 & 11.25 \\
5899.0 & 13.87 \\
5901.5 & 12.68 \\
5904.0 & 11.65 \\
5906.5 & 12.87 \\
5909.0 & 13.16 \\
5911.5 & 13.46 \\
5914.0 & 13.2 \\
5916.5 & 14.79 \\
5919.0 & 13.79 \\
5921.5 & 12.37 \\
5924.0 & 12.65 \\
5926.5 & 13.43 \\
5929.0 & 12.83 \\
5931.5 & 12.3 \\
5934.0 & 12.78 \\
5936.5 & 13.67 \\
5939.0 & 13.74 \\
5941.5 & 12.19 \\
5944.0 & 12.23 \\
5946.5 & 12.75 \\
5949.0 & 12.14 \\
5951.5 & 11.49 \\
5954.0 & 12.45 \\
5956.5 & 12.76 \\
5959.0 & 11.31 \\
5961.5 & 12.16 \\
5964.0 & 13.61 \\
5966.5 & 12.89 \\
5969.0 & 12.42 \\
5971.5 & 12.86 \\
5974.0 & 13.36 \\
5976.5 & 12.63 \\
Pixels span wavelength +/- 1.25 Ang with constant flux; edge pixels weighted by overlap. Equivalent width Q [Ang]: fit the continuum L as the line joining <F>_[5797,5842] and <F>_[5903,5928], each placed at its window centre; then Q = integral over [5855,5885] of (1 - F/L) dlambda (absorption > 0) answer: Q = 1.3 Ang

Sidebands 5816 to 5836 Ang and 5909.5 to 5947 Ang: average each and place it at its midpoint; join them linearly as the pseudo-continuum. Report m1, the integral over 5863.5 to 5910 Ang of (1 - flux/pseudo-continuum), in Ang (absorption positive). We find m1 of 2.5 Ang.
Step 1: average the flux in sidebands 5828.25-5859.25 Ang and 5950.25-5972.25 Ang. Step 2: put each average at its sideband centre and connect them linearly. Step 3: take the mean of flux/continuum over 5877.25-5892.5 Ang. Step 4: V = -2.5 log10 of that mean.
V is 0.05 mag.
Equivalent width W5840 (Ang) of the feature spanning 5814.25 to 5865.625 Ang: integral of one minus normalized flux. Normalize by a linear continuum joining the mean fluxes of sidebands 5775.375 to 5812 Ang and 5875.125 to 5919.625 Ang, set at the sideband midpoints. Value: -2.92 Ang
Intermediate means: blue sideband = 12.4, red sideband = 12.7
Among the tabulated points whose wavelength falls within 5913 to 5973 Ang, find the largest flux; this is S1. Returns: 14.79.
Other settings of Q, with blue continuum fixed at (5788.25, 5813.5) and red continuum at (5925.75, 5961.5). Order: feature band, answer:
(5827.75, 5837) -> -0.37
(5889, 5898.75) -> 0.37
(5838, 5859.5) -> -1.58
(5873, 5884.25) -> 0.77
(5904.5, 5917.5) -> -0.94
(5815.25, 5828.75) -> -1.49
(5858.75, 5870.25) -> -0.78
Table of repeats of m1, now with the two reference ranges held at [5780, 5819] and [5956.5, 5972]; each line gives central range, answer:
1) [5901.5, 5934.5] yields -1.2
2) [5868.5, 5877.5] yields 0.3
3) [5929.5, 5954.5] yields -0.1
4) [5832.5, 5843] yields -0.4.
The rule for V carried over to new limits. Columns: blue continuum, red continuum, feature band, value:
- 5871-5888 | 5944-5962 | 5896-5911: -0.045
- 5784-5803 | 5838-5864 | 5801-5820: 0.048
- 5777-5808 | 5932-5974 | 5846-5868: -0.039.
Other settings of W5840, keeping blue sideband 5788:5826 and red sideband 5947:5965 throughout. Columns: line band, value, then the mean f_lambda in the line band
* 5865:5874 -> -0.3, 12.9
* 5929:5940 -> -0.7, 13.1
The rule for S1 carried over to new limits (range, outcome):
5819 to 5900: 14.56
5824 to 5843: 14.52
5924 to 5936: 13.43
